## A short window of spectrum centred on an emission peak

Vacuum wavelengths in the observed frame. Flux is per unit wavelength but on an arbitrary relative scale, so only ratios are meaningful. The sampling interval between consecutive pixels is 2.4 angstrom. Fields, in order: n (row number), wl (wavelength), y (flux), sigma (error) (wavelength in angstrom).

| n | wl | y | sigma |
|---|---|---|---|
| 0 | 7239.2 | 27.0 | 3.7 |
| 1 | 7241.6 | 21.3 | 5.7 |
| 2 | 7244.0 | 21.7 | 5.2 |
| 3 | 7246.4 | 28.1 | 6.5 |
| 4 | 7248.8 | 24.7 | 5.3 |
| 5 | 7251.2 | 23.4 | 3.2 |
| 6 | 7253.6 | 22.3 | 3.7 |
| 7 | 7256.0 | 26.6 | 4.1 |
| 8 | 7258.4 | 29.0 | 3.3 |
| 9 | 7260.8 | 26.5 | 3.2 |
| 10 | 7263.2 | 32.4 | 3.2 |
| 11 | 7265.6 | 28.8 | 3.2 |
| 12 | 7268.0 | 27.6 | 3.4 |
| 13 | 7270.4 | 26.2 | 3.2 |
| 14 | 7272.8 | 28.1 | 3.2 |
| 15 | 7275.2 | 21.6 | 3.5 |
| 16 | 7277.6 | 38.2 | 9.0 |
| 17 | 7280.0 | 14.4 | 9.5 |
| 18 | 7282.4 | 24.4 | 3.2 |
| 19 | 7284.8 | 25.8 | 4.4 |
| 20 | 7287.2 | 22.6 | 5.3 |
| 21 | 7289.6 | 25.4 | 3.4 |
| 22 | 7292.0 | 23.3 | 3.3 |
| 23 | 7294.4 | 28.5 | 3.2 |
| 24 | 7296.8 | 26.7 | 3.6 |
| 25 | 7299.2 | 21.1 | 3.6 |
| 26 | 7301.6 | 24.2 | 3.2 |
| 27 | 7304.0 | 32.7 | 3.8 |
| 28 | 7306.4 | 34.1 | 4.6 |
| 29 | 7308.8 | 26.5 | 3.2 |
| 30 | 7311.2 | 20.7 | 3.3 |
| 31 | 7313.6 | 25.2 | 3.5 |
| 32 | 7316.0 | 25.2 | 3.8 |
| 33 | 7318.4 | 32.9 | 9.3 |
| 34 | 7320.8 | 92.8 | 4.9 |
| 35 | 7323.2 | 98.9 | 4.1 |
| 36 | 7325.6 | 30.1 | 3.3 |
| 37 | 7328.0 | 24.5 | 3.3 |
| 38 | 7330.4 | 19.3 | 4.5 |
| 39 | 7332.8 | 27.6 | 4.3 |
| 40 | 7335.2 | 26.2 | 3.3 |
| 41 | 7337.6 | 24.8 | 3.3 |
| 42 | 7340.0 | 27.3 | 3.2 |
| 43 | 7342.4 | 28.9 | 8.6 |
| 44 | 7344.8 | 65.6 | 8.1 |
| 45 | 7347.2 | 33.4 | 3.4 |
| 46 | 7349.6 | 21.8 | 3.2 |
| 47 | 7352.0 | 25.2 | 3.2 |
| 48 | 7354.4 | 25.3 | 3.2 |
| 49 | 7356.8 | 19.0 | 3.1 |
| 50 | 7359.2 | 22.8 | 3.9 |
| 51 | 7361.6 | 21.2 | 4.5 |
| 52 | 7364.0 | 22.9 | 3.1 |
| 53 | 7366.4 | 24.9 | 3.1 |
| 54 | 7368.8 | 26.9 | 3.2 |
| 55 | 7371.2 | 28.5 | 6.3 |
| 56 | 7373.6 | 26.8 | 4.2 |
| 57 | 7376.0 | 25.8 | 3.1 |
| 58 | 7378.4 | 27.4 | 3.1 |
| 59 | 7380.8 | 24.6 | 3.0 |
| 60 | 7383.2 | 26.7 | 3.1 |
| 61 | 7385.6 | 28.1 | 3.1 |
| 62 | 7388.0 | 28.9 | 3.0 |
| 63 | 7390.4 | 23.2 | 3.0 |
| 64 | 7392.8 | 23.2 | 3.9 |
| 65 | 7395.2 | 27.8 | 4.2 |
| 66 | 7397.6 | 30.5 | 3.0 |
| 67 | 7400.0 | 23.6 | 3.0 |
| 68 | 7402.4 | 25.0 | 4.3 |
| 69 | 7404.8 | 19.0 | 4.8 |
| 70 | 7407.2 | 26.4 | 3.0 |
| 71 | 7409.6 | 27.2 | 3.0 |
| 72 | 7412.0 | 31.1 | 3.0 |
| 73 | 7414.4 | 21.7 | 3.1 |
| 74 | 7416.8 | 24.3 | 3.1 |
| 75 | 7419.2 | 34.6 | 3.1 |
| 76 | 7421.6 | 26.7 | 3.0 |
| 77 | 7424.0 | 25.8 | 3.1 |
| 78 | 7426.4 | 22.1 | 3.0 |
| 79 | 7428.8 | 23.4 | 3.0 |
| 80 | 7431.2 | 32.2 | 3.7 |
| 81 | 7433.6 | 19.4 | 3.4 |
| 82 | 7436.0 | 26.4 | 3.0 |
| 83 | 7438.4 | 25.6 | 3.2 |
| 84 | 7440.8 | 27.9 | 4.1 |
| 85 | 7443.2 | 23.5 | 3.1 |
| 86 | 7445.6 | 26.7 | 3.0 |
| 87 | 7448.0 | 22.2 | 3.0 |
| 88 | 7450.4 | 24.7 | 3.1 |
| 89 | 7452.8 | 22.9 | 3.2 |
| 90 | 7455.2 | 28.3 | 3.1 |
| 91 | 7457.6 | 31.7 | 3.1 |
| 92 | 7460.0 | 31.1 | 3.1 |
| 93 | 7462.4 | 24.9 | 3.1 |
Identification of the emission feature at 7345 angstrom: [N II]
